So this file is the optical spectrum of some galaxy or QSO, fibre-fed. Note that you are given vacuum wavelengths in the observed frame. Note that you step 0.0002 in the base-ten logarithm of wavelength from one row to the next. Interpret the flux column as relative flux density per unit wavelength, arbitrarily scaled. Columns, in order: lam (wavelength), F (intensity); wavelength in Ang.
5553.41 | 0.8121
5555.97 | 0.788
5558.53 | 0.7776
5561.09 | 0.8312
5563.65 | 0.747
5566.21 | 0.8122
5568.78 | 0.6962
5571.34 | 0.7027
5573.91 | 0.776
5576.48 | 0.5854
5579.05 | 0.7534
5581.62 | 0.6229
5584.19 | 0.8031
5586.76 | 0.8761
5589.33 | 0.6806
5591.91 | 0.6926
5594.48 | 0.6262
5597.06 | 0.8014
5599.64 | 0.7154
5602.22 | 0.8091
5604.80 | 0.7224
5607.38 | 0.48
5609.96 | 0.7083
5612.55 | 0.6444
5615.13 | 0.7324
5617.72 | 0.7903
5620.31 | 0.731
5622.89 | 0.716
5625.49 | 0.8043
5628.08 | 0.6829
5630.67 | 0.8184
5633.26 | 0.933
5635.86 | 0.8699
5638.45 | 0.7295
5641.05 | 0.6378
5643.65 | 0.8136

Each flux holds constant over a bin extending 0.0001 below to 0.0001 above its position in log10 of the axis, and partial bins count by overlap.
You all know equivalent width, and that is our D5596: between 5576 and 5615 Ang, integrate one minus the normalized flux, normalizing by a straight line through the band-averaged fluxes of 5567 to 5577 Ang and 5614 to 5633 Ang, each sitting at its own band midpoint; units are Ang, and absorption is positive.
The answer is 1.4 Ang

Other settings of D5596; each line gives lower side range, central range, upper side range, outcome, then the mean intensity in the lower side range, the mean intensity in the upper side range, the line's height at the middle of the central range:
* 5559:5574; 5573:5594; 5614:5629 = 1.0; 0.761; 0.744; 0.755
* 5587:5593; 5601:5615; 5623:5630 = 1.0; 0.719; 0.745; 0.732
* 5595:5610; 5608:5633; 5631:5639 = 1.5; 0.702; 0.852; 0.785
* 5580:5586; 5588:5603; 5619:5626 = 0.3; 0.73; 0.744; 0.734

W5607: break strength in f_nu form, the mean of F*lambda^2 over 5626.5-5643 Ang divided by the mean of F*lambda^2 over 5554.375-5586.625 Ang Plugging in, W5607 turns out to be 1.1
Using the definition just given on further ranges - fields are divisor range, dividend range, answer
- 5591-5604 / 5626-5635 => 1.13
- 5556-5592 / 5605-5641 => 1.01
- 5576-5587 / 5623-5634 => 1.11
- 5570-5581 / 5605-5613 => 0.90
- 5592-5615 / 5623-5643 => 1.14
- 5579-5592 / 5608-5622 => 0.97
